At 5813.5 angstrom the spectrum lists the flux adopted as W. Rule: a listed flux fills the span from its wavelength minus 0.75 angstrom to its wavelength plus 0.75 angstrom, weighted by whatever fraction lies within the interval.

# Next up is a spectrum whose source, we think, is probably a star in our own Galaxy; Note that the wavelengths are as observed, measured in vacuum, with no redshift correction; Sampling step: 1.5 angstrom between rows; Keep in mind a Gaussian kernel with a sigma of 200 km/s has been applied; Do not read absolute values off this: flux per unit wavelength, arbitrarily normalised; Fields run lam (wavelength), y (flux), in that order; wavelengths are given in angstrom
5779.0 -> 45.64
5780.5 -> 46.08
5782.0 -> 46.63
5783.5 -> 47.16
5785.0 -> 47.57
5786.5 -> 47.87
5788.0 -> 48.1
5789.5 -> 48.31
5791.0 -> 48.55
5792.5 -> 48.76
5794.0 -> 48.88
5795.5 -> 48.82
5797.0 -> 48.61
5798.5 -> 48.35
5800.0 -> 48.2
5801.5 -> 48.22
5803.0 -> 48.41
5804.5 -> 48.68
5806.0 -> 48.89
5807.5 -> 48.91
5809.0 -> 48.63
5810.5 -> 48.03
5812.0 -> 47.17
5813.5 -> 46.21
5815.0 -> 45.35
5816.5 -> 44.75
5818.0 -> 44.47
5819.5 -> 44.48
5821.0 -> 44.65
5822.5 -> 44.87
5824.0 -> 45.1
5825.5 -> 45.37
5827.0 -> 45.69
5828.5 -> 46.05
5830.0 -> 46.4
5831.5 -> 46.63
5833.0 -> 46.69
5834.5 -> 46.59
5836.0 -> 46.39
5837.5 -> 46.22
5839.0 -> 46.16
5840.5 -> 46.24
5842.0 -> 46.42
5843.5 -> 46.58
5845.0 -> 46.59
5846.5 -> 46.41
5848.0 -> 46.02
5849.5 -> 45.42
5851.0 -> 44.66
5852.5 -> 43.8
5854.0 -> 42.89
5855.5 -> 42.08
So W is 46.21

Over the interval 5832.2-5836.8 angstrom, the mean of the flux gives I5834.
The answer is 46.6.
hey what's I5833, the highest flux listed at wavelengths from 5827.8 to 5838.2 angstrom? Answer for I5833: 46.69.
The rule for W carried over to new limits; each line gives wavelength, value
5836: 46.39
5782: 46.63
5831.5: 46.63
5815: 45.35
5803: 48.41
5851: 44.66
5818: 44.47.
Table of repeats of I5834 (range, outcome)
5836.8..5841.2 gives 46.2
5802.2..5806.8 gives 48.7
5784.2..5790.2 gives 48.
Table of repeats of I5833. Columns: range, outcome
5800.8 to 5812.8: 48.91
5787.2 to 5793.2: 48.76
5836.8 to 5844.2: 46.58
